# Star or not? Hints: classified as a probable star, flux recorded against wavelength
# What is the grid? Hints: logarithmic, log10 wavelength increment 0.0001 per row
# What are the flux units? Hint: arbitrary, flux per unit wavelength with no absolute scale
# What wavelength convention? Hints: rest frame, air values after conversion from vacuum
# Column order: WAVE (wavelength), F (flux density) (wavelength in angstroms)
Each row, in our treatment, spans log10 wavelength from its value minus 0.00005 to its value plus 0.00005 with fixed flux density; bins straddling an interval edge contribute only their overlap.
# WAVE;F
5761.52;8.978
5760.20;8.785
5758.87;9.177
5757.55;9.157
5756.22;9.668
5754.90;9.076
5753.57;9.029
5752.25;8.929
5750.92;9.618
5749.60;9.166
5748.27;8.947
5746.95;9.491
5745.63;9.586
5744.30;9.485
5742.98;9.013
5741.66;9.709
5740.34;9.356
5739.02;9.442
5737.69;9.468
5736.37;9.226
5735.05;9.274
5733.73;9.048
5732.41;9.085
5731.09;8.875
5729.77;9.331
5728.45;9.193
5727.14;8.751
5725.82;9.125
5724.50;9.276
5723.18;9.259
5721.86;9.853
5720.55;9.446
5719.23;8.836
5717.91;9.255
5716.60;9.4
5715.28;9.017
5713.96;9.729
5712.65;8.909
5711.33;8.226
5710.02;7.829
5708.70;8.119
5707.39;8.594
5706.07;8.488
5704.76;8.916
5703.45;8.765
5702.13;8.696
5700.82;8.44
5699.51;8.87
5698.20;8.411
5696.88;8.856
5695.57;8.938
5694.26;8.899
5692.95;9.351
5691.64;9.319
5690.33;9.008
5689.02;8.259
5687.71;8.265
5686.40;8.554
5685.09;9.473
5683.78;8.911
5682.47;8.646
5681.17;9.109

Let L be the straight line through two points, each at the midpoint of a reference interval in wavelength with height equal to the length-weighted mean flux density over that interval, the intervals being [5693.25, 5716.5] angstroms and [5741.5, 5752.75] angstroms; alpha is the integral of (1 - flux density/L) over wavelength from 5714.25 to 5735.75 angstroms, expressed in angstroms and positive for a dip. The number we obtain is -0.5 angstroms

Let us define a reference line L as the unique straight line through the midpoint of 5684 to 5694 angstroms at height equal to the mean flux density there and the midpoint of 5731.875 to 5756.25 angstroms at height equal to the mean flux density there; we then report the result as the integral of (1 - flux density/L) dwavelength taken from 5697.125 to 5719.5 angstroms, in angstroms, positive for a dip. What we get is 0.7 angstroms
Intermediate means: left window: 8.89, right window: 9.29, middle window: 8.73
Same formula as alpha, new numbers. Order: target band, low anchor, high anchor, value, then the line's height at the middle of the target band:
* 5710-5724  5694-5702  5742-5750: -0.27 angstroms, 8.95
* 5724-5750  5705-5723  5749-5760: -0.46 angstroms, 9.08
